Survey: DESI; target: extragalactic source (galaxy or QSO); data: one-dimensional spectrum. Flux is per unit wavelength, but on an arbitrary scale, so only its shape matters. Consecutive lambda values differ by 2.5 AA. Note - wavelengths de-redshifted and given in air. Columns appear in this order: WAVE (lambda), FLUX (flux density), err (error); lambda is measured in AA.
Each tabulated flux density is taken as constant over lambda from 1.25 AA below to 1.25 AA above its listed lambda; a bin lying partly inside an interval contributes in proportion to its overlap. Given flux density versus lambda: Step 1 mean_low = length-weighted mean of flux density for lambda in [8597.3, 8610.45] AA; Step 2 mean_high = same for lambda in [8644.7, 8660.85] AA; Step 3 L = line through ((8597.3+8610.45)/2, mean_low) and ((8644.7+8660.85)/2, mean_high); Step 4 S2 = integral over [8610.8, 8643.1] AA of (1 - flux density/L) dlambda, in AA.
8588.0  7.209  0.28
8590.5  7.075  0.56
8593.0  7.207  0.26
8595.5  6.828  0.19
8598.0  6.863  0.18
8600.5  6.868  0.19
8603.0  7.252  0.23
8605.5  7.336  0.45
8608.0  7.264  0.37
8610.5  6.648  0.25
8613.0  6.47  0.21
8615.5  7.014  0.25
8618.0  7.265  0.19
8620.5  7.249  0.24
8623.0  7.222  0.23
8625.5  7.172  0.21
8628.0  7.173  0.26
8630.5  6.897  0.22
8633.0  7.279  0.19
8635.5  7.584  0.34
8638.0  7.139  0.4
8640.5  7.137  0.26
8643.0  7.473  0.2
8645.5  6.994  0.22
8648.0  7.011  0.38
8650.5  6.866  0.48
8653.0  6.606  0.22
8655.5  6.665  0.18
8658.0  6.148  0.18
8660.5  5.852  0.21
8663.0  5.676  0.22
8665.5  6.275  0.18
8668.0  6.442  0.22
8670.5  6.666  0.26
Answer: -1.27 AA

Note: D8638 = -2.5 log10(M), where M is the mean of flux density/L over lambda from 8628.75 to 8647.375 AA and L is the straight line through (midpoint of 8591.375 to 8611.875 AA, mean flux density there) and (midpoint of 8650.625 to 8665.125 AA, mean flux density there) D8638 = -0.11 mag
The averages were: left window 7.03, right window 6.25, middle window 7.21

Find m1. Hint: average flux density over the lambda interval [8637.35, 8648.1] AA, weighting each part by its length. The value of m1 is 7.17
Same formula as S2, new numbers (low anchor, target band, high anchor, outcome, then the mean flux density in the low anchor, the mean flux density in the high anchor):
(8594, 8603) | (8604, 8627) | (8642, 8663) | -0.8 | 6.92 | 6.63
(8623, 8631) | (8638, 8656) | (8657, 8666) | -1.5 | 7.12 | 5.96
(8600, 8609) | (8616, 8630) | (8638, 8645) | 0.1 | 7.2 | 7.24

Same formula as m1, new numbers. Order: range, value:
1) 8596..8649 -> 7.11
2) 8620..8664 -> 6.9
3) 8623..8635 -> 7.17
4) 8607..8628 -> 7.04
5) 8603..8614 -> 6.98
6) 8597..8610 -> 7.09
